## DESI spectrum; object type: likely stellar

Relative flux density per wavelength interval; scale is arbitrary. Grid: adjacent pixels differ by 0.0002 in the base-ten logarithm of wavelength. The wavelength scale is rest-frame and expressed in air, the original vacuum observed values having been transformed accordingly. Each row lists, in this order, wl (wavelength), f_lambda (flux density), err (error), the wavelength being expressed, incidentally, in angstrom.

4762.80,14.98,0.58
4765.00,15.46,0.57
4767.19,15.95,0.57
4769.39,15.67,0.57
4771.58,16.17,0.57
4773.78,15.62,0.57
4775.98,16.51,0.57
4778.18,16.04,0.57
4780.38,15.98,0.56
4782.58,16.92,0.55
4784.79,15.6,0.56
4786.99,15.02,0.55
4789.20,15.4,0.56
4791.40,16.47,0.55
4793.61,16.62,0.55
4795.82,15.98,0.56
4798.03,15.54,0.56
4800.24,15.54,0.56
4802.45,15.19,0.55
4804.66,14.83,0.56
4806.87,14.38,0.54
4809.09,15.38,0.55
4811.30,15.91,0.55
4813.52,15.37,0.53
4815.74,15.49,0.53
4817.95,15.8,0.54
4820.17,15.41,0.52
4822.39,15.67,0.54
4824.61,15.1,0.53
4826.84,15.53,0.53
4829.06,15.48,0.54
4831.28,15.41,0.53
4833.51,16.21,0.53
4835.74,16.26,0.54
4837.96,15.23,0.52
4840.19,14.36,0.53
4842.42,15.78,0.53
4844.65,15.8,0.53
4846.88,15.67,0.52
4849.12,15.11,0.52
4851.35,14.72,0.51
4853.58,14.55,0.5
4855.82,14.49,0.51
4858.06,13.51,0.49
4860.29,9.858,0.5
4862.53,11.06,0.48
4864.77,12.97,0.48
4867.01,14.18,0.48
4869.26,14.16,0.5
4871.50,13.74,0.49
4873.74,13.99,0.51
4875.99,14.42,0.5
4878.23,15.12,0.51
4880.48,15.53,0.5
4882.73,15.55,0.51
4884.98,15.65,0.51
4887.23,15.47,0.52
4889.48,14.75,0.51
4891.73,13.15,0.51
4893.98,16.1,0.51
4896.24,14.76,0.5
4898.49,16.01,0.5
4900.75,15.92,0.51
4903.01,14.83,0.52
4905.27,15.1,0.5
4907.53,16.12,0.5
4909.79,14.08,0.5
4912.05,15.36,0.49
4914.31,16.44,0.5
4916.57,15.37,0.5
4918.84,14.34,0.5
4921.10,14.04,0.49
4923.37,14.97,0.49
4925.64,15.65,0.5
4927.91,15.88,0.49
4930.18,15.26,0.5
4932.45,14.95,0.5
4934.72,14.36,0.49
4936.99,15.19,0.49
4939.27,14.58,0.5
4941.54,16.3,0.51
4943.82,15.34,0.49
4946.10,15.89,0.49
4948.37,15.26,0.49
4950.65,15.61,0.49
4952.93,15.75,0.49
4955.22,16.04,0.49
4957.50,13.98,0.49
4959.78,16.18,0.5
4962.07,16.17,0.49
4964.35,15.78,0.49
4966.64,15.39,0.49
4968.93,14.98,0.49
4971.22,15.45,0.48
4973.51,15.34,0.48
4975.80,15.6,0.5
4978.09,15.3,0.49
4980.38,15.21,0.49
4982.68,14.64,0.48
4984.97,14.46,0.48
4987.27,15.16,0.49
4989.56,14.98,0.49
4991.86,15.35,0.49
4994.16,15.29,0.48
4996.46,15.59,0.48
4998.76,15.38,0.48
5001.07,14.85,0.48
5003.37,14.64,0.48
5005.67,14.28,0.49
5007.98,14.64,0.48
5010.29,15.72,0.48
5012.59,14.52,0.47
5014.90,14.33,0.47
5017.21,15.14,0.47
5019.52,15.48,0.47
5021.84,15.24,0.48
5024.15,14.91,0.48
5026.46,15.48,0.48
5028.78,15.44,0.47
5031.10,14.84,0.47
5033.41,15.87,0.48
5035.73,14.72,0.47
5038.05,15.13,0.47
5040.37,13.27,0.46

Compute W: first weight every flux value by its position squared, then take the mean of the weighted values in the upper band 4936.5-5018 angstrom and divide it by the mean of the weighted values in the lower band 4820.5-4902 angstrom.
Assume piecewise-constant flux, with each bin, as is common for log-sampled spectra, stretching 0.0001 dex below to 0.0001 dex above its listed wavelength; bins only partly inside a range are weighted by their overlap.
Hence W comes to 1.1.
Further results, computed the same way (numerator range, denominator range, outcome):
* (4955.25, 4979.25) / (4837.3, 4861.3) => 1.12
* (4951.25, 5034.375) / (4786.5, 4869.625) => 1.09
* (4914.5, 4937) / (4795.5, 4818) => 1.03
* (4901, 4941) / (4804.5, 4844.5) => 1.02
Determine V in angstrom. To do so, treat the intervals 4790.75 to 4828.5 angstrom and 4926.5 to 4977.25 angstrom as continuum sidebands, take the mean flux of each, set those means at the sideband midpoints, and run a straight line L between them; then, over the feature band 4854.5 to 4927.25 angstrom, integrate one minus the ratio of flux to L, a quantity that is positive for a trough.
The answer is 4.1 angstrom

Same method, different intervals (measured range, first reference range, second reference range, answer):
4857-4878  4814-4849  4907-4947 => 3.0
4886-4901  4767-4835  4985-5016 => 0.2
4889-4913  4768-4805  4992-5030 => 0.5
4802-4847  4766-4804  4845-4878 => -1.9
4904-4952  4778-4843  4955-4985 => 0.5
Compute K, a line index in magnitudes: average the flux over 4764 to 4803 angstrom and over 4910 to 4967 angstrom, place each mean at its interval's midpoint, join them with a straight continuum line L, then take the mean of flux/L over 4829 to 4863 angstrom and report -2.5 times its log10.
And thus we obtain 0.07 mag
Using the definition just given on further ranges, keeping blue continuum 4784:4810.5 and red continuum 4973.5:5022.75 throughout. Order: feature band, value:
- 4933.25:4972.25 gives -0.02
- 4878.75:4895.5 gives 0.01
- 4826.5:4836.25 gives -0.02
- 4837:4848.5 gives 0.00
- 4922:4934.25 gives 0.00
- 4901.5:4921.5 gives 0.01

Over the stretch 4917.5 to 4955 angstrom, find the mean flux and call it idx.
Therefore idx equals 15.2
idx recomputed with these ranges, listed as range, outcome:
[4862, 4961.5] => 15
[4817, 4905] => 14.8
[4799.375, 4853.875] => 15.4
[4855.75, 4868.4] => 12.6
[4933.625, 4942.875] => 15.1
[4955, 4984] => 15.4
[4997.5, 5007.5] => 14.8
